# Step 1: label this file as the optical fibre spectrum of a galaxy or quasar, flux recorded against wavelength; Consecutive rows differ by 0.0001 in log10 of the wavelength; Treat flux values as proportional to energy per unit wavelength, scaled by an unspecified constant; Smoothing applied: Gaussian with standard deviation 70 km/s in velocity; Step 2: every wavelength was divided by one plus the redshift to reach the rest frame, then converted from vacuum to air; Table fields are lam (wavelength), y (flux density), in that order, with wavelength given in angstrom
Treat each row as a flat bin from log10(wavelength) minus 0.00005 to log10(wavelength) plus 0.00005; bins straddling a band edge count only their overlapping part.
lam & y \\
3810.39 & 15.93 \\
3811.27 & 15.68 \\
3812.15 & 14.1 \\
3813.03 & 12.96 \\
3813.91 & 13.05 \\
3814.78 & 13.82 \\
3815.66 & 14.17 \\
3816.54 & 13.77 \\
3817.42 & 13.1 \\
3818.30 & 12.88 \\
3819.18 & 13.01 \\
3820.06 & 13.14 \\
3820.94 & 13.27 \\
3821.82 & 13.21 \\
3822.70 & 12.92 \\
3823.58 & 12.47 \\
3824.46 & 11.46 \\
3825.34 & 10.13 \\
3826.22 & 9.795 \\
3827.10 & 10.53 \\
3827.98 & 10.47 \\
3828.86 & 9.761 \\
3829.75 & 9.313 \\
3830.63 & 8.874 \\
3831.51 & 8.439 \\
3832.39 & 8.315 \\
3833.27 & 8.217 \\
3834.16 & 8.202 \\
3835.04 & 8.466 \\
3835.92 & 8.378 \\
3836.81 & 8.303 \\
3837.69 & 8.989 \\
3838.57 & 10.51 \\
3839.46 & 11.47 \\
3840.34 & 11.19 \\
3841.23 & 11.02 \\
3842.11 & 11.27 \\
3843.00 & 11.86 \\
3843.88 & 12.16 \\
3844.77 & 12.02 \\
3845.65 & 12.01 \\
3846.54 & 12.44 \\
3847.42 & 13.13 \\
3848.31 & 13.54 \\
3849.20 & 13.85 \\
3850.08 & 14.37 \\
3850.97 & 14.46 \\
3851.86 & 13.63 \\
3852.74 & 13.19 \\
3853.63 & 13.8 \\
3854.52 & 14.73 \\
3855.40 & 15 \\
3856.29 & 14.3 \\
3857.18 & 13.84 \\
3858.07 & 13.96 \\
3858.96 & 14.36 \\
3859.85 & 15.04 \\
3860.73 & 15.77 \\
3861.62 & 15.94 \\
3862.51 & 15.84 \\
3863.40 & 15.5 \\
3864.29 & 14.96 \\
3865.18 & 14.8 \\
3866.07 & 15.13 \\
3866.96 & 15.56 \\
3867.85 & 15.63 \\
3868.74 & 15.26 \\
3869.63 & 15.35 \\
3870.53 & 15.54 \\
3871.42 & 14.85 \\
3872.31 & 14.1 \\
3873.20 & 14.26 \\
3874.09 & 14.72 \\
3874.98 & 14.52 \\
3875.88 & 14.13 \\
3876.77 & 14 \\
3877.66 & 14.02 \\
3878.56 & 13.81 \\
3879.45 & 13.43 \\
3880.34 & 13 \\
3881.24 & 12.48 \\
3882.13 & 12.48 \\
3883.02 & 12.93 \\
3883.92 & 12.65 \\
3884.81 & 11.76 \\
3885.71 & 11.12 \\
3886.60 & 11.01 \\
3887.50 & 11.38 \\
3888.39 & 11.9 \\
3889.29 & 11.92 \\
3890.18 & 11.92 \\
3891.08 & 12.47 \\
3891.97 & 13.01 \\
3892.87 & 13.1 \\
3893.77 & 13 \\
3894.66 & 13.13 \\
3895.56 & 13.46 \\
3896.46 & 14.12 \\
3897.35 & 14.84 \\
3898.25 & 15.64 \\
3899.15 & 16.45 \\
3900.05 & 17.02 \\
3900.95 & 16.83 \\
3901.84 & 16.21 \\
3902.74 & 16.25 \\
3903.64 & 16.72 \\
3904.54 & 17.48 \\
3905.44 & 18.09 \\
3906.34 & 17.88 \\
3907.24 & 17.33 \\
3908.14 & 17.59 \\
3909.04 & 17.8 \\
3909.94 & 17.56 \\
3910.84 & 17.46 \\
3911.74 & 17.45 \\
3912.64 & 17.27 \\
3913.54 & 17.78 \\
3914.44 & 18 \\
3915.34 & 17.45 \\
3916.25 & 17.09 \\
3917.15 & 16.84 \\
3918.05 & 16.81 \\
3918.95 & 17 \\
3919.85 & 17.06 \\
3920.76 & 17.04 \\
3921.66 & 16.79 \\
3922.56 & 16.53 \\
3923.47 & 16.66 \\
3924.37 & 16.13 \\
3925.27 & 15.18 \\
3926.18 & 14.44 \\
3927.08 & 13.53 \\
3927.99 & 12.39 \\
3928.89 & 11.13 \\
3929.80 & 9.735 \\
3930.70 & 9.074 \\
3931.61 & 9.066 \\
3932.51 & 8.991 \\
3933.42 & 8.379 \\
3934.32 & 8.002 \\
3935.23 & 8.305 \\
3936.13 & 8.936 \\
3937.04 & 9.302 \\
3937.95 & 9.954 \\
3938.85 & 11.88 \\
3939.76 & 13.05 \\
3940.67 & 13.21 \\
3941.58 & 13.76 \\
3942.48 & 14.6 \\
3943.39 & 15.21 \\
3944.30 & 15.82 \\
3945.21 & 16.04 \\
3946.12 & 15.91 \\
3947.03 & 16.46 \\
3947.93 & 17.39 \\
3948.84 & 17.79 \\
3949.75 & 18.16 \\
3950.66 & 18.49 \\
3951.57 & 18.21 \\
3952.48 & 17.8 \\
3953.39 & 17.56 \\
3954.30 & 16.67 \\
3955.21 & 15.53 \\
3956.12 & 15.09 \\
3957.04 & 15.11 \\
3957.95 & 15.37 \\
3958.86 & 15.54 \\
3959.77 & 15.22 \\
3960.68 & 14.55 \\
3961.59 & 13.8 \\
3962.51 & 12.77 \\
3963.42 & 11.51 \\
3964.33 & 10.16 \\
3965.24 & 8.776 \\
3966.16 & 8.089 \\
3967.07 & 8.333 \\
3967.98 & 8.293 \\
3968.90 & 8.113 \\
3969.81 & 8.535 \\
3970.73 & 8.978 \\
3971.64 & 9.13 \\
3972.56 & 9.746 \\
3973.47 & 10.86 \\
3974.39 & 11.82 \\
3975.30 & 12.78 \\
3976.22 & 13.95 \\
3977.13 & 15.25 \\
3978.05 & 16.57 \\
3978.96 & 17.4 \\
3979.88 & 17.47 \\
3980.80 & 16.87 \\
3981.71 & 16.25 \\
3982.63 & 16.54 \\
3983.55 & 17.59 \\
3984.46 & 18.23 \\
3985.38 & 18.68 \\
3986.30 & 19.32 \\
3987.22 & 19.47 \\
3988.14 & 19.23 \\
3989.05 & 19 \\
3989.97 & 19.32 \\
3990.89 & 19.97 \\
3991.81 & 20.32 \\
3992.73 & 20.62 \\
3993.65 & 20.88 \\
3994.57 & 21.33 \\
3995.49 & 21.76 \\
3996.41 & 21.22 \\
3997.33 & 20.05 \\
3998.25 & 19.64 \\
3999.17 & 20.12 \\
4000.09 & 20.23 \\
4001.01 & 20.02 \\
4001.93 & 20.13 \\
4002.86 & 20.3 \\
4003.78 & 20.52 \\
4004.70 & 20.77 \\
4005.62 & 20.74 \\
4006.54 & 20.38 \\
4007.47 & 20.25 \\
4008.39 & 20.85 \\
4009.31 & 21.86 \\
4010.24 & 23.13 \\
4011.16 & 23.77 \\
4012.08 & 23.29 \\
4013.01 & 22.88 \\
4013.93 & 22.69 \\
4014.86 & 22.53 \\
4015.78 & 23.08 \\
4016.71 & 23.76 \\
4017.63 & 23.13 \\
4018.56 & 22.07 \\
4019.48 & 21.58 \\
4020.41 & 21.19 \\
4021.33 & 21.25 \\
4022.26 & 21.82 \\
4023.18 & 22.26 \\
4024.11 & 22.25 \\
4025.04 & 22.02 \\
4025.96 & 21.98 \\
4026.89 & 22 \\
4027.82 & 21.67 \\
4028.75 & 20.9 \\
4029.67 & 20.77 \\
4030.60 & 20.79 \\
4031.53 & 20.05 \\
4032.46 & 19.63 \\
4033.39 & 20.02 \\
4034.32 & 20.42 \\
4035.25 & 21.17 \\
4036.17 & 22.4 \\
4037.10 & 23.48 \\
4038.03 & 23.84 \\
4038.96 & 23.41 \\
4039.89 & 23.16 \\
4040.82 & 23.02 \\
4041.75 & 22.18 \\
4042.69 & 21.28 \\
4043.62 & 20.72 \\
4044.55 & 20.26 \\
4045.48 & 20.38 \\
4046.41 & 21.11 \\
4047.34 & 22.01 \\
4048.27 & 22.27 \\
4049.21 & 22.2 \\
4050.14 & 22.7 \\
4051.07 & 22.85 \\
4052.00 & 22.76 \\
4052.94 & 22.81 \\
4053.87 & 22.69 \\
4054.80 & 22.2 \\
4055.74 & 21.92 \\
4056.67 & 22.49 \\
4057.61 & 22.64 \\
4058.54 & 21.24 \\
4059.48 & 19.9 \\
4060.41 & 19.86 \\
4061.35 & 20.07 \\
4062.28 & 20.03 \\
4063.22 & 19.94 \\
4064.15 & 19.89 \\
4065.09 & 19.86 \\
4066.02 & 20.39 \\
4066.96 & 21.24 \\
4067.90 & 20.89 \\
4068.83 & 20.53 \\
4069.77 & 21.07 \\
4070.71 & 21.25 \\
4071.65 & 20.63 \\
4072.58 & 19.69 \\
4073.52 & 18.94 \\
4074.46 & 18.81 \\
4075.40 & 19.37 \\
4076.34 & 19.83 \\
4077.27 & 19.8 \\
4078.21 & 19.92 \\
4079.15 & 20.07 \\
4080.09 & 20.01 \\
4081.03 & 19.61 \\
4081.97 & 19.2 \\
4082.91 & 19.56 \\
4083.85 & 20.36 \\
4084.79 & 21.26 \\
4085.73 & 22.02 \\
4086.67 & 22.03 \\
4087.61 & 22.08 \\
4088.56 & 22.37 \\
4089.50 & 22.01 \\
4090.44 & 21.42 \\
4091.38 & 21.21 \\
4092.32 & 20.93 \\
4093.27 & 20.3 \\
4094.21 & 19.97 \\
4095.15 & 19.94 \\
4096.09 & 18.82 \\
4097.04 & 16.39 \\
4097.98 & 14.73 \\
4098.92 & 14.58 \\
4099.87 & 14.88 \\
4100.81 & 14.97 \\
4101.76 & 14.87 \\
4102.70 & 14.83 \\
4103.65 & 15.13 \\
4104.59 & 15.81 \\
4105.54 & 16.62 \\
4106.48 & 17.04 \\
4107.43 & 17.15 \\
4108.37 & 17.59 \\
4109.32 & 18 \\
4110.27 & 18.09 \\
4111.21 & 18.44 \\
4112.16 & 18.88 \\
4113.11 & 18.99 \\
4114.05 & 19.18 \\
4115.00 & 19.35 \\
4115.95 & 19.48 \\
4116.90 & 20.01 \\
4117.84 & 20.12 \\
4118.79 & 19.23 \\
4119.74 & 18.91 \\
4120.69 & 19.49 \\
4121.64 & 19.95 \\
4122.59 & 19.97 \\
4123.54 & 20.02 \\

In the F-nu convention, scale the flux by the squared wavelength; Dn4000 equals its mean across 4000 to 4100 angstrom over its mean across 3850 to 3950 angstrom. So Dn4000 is 1.57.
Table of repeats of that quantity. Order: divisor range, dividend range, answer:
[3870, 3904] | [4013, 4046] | 1.70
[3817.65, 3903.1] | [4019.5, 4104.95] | 1.75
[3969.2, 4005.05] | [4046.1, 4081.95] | 1.24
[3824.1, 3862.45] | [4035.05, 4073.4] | 2.02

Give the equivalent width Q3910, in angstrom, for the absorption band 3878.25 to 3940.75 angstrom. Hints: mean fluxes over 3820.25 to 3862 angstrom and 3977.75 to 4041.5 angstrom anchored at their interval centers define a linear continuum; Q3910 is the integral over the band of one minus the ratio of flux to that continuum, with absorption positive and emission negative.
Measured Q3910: 5.5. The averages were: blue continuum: 11.9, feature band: 14.1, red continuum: 20.8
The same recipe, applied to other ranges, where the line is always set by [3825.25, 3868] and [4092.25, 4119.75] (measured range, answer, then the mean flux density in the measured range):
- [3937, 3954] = -1.3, 15.5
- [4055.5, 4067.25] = -2.7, 20.7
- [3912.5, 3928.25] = -2.9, 16.4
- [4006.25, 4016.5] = -4.3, 22.3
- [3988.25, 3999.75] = -3.7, 20.3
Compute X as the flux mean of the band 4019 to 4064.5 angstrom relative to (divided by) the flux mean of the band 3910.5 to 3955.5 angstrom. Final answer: 1.47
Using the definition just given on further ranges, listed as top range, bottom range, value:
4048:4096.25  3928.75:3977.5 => 1.64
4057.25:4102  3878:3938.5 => 1.40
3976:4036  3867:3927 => 1.35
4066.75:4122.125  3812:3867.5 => 1.53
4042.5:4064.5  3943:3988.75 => 1.46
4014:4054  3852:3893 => 1.58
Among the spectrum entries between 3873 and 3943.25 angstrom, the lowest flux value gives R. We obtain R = 8.002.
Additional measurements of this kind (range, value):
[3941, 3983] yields 8.089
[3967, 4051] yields 8.113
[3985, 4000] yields 18.68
